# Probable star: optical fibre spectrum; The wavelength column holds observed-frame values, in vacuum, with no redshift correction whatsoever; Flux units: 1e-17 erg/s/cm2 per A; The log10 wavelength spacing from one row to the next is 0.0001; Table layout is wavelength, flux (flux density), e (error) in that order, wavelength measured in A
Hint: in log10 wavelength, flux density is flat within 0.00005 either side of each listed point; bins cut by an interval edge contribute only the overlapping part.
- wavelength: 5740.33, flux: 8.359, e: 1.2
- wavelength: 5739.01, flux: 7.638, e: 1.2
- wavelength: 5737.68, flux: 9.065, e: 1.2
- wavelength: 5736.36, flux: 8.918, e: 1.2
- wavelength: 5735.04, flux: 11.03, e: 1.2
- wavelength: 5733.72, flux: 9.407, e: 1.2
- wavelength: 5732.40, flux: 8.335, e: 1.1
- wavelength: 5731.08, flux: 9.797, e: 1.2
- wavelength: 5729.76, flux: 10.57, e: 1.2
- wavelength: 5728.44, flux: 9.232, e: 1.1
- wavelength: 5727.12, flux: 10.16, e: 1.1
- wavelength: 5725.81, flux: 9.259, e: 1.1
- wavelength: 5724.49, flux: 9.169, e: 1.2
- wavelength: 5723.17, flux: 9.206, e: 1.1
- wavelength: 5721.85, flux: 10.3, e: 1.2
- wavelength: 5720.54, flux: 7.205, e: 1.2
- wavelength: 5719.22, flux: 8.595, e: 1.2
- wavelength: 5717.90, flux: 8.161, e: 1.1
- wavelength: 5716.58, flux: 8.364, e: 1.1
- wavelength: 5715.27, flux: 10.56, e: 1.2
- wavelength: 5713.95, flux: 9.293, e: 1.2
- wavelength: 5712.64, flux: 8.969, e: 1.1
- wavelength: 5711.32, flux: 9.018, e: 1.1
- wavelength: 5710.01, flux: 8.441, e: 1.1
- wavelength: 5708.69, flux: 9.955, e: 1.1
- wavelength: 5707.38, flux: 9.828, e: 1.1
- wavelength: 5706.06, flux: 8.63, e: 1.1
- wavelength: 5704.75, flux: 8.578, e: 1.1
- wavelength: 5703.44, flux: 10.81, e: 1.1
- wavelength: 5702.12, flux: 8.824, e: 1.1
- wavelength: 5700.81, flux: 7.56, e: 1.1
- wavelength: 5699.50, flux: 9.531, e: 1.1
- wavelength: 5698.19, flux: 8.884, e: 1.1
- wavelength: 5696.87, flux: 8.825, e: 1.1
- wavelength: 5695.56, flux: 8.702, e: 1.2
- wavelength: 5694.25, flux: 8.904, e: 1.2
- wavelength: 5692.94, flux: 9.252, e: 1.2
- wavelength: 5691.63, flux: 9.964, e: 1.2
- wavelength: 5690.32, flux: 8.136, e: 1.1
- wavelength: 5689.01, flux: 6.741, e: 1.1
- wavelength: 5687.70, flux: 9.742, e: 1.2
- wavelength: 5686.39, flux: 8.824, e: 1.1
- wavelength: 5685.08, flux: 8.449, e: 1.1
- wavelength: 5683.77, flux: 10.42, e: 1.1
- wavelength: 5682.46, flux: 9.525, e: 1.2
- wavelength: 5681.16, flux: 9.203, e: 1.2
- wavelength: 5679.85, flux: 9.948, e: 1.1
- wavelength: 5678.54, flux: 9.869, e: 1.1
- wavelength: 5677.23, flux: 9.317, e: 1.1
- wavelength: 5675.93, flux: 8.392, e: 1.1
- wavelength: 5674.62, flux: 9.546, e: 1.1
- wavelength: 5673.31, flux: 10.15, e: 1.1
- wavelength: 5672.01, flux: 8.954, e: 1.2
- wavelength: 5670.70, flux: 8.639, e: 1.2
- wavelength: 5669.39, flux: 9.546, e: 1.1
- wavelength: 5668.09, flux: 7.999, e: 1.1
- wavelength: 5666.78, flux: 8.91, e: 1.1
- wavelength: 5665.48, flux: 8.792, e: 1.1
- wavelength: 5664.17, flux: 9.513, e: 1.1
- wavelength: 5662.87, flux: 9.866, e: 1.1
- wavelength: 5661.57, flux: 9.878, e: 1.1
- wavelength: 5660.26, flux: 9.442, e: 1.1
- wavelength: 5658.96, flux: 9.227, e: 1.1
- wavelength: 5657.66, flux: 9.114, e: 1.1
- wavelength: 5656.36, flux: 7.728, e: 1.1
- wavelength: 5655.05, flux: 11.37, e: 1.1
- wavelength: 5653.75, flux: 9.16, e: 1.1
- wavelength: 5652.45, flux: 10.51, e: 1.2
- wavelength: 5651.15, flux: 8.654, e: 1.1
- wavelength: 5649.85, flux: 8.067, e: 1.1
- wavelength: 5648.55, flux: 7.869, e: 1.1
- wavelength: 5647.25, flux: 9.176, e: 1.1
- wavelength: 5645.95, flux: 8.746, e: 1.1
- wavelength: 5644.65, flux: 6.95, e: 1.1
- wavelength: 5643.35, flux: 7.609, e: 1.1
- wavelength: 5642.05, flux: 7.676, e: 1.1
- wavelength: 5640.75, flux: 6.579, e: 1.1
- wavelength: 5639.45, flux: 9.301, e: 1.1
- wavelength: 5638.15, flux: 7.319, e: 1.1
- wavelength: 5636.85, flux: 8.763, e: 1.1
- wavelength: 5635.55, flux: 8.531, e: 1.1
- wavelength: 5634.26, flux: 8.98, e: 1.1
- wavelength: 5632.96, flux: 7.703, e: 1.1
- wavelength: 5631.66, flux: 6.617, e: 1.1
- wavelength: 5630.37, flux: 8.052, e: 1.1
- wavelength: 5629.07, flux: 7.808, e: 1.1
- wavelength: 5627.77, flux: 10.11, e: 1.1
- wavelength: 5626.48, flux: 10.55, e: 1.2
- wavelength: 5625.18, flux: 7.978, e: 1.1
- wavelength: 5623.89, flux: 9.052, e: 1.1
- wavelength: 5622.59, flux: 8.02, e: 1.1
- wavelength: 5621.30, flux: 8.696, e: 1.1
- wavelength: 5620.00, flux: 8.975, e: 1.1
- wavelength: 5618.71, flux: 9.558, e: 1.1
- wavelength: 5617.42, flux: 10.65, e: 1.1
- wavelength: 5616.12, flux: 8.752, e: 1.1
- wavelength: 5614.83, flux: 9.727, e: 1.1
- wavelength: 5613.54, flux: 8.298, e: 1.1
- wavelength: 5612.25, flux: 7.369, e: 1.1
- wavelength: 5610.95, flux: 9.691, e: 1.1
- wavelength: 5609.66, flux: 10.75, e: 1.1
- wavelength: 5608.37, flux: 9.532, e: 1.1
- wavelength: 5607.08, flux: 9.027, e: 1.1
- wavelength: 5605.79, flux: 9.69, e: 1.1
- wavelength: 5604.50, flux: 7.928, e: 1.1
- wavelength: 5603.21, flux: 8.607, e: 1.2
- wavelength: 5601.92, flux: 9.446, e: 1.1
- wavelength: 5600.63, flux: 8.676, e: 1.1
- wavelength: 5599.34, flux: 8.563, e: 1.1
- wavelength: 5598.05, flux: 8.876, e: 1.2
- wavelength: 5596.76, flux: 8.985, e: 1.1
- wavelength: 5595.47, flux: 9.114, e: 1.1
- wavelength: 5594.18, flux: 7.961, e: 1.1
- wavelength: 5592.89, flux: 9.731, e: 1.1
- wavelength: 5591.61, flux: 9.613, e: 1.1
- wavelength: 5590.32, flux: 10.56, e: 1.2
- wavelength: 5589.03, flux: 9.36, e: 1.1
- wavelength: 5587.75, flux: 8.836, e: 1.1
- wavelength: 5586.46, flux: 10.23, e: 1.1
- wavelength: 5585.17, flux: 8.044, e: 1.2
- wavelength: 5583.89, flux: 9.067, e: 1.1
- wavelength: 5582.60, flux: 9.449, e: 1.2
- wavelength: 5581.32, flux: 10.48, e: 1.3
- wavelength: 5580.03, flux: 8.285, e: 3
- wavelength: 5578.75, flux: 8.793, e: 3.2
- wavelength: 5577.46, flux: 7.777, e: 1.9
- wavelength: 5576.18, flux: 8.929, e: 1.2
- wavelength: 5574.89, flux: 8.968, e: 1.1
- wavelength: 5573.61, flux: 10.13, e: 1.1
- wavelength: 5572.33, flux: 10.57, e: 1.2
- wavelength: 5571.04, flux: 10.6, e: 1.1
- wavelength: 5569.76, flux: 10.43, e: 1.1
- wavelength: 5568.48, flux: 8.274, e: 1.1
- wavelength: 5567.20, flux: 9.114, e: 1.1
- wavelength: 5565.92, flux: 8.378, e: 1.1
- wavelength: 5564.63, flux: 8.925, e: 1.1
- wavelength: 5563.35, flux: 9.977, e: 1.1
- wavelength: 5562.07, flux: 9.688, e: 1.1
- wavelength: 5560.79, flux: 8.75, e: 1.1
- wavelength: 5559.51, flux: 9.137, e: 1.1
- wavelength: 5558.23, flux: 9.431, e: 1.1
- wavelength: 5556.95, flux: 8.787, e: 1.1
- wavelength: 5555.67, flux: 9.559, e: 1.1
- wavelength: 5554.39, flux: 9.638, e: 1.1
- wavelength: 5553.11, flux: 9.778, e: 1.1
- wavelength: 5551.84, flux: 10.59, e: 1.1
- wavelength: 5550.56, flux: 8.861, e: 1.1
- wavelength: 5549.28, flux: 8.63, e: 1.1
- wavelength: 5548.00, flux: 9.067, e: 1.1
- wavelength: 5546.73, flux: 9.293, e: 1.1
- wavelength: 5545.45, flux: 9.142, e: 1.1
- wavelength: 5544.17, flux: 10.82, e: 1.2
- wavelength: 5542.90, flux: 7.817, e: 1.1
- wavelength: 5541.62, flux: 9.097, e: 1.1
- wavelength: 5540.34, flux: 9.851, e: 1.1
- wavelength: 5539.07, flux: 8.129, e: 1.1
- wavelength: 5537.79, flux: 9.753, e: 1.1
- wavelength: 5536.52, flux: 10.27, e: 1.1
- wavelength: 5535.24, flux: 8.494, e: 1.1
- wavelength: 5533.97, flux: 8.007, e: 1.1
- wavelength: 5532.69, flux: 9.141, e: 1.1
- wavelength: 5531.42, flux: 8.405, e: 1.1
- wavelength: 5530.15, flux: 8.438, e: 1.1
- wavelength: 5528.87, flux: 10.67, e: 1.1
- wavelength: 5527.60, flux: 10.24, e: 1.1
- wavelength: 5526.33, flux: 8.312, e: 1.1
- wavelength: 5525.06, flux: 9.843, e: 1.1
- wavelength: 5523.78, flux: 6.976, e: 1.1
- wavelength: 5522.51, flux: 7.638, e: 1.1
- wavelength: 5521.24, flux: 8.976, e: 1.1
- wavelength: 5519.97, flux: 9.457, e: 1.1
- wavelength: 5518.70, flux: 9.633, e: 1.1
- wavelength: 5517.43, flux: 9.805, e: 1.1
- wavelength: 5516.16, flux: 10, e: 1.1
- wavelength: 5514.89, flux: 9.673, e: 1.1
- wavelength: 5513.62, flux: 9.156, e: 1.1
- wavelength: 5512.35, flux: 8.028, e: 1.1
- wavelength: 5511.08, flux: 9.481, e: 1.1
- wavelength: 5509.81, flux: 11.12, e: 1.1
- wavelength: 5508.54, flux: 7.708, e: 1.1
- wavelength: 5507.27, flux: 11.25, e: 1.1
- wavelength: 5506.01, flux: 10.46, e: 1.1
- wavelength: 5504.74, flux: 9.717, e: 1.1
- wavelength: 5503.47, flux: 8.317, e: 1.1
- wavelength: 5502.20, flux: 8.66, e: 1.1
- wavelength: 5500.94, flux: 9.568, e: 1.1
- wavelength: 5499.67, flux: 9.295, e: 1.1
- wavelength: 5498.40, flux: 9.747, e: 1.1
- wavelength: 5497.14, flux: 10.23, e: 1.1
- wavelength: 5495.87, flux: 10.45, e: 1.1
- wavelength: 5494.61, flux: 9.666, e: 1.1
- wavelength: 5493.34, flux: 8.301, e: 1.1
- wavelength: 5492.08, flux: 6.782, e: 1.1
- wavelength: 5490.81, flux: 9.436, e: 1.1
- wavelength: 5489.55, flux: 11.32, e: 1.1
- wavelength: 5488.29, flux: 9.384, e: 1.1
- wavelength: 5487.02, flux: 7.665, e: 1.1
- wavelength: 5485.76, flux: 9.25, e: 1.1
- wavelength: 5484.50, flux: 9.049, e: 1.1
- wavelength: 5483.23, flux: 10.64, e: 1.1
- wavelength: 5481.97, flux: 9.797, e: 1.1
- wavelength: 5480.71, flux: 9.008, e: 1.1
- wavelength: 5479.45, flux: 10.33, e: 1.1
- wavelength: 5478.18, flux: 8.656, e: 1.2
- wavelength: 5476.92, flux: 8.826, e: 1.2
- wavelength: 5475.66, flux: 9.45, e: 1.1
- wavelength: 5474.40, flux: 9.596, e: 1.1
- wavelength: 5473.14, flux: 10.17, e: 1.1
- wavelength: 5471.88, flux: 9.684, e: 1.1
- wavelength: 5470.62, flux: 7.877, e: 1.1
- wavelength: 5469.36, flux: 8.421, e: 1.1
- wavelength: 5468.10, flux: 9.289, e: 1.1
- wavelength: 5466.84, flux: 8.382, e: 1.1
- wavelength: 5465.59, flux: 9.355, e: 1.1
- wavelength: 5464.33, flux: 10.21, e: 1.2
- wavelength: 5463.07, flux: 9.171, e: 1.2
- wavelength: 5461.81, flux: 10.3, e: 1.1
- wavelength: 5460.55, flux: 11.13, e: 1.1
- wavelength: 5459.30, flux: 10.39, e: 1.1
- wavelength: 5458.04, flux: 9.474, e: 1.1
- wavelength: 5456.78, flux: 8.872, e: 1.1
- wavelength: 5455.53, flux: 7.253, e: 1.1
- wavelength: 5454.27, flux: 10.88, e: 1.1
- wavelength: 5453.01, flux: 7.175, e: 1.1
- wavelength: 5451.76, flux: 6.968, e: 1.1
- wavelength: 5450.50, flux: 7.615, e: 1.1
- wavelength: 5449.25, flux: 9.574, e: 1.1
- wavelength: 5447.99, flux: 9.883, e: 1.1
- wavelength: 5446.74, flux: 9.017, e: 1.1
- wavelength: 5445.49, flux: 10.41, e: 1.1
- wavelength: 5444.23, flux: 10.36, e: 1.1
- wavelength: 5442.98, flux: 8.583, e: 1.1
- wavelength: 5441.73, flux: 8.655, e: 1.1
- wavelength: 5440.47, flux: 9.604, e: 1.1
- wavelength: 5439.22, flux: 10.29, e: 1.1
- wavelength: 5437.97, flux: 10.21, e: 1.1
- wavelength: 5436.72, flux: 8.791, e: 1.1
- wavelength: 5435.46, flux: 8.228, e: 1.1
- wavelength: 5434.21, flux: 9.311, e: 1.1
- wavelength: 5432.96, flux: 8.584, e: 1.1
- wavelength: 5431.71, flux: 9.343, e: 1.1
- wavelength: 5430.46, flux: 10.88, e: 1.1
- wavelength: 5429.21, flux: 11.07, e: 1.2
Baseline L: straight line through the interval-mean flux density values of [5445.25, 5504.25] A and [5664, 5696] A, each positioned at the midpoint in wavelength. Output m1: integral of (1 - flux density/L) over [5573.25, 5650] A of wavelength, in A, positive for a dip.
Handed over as 2.8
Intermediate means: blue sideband 9.25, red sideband 9.09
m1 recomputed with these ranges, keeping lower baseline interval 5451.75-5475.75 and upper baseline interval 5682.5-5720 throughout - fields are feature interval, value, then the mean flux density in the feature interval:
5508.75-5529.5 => -0.2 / 9.28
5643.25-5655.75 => 0.3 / 8.86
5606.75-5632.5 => 0.4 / 8.95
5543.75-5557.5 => -0.4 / 9.45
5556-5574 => -0.6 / 9.43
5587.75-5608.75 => 0.0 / 9.09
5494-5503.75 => -0.3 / 9.54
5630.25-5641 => 1.2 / 8.03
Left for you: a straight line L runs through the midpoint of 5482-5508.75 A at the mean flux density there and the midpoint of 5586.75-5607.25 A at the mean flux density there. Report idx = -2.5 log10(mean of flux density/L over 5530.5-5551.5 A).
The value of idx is 0.024 mag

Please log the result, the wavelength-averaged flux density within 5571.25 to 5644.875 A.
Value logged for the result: 8.88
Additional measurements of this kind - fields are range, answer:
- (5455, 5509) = 9.37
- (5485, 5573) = 9.29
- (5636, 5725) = 8.96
